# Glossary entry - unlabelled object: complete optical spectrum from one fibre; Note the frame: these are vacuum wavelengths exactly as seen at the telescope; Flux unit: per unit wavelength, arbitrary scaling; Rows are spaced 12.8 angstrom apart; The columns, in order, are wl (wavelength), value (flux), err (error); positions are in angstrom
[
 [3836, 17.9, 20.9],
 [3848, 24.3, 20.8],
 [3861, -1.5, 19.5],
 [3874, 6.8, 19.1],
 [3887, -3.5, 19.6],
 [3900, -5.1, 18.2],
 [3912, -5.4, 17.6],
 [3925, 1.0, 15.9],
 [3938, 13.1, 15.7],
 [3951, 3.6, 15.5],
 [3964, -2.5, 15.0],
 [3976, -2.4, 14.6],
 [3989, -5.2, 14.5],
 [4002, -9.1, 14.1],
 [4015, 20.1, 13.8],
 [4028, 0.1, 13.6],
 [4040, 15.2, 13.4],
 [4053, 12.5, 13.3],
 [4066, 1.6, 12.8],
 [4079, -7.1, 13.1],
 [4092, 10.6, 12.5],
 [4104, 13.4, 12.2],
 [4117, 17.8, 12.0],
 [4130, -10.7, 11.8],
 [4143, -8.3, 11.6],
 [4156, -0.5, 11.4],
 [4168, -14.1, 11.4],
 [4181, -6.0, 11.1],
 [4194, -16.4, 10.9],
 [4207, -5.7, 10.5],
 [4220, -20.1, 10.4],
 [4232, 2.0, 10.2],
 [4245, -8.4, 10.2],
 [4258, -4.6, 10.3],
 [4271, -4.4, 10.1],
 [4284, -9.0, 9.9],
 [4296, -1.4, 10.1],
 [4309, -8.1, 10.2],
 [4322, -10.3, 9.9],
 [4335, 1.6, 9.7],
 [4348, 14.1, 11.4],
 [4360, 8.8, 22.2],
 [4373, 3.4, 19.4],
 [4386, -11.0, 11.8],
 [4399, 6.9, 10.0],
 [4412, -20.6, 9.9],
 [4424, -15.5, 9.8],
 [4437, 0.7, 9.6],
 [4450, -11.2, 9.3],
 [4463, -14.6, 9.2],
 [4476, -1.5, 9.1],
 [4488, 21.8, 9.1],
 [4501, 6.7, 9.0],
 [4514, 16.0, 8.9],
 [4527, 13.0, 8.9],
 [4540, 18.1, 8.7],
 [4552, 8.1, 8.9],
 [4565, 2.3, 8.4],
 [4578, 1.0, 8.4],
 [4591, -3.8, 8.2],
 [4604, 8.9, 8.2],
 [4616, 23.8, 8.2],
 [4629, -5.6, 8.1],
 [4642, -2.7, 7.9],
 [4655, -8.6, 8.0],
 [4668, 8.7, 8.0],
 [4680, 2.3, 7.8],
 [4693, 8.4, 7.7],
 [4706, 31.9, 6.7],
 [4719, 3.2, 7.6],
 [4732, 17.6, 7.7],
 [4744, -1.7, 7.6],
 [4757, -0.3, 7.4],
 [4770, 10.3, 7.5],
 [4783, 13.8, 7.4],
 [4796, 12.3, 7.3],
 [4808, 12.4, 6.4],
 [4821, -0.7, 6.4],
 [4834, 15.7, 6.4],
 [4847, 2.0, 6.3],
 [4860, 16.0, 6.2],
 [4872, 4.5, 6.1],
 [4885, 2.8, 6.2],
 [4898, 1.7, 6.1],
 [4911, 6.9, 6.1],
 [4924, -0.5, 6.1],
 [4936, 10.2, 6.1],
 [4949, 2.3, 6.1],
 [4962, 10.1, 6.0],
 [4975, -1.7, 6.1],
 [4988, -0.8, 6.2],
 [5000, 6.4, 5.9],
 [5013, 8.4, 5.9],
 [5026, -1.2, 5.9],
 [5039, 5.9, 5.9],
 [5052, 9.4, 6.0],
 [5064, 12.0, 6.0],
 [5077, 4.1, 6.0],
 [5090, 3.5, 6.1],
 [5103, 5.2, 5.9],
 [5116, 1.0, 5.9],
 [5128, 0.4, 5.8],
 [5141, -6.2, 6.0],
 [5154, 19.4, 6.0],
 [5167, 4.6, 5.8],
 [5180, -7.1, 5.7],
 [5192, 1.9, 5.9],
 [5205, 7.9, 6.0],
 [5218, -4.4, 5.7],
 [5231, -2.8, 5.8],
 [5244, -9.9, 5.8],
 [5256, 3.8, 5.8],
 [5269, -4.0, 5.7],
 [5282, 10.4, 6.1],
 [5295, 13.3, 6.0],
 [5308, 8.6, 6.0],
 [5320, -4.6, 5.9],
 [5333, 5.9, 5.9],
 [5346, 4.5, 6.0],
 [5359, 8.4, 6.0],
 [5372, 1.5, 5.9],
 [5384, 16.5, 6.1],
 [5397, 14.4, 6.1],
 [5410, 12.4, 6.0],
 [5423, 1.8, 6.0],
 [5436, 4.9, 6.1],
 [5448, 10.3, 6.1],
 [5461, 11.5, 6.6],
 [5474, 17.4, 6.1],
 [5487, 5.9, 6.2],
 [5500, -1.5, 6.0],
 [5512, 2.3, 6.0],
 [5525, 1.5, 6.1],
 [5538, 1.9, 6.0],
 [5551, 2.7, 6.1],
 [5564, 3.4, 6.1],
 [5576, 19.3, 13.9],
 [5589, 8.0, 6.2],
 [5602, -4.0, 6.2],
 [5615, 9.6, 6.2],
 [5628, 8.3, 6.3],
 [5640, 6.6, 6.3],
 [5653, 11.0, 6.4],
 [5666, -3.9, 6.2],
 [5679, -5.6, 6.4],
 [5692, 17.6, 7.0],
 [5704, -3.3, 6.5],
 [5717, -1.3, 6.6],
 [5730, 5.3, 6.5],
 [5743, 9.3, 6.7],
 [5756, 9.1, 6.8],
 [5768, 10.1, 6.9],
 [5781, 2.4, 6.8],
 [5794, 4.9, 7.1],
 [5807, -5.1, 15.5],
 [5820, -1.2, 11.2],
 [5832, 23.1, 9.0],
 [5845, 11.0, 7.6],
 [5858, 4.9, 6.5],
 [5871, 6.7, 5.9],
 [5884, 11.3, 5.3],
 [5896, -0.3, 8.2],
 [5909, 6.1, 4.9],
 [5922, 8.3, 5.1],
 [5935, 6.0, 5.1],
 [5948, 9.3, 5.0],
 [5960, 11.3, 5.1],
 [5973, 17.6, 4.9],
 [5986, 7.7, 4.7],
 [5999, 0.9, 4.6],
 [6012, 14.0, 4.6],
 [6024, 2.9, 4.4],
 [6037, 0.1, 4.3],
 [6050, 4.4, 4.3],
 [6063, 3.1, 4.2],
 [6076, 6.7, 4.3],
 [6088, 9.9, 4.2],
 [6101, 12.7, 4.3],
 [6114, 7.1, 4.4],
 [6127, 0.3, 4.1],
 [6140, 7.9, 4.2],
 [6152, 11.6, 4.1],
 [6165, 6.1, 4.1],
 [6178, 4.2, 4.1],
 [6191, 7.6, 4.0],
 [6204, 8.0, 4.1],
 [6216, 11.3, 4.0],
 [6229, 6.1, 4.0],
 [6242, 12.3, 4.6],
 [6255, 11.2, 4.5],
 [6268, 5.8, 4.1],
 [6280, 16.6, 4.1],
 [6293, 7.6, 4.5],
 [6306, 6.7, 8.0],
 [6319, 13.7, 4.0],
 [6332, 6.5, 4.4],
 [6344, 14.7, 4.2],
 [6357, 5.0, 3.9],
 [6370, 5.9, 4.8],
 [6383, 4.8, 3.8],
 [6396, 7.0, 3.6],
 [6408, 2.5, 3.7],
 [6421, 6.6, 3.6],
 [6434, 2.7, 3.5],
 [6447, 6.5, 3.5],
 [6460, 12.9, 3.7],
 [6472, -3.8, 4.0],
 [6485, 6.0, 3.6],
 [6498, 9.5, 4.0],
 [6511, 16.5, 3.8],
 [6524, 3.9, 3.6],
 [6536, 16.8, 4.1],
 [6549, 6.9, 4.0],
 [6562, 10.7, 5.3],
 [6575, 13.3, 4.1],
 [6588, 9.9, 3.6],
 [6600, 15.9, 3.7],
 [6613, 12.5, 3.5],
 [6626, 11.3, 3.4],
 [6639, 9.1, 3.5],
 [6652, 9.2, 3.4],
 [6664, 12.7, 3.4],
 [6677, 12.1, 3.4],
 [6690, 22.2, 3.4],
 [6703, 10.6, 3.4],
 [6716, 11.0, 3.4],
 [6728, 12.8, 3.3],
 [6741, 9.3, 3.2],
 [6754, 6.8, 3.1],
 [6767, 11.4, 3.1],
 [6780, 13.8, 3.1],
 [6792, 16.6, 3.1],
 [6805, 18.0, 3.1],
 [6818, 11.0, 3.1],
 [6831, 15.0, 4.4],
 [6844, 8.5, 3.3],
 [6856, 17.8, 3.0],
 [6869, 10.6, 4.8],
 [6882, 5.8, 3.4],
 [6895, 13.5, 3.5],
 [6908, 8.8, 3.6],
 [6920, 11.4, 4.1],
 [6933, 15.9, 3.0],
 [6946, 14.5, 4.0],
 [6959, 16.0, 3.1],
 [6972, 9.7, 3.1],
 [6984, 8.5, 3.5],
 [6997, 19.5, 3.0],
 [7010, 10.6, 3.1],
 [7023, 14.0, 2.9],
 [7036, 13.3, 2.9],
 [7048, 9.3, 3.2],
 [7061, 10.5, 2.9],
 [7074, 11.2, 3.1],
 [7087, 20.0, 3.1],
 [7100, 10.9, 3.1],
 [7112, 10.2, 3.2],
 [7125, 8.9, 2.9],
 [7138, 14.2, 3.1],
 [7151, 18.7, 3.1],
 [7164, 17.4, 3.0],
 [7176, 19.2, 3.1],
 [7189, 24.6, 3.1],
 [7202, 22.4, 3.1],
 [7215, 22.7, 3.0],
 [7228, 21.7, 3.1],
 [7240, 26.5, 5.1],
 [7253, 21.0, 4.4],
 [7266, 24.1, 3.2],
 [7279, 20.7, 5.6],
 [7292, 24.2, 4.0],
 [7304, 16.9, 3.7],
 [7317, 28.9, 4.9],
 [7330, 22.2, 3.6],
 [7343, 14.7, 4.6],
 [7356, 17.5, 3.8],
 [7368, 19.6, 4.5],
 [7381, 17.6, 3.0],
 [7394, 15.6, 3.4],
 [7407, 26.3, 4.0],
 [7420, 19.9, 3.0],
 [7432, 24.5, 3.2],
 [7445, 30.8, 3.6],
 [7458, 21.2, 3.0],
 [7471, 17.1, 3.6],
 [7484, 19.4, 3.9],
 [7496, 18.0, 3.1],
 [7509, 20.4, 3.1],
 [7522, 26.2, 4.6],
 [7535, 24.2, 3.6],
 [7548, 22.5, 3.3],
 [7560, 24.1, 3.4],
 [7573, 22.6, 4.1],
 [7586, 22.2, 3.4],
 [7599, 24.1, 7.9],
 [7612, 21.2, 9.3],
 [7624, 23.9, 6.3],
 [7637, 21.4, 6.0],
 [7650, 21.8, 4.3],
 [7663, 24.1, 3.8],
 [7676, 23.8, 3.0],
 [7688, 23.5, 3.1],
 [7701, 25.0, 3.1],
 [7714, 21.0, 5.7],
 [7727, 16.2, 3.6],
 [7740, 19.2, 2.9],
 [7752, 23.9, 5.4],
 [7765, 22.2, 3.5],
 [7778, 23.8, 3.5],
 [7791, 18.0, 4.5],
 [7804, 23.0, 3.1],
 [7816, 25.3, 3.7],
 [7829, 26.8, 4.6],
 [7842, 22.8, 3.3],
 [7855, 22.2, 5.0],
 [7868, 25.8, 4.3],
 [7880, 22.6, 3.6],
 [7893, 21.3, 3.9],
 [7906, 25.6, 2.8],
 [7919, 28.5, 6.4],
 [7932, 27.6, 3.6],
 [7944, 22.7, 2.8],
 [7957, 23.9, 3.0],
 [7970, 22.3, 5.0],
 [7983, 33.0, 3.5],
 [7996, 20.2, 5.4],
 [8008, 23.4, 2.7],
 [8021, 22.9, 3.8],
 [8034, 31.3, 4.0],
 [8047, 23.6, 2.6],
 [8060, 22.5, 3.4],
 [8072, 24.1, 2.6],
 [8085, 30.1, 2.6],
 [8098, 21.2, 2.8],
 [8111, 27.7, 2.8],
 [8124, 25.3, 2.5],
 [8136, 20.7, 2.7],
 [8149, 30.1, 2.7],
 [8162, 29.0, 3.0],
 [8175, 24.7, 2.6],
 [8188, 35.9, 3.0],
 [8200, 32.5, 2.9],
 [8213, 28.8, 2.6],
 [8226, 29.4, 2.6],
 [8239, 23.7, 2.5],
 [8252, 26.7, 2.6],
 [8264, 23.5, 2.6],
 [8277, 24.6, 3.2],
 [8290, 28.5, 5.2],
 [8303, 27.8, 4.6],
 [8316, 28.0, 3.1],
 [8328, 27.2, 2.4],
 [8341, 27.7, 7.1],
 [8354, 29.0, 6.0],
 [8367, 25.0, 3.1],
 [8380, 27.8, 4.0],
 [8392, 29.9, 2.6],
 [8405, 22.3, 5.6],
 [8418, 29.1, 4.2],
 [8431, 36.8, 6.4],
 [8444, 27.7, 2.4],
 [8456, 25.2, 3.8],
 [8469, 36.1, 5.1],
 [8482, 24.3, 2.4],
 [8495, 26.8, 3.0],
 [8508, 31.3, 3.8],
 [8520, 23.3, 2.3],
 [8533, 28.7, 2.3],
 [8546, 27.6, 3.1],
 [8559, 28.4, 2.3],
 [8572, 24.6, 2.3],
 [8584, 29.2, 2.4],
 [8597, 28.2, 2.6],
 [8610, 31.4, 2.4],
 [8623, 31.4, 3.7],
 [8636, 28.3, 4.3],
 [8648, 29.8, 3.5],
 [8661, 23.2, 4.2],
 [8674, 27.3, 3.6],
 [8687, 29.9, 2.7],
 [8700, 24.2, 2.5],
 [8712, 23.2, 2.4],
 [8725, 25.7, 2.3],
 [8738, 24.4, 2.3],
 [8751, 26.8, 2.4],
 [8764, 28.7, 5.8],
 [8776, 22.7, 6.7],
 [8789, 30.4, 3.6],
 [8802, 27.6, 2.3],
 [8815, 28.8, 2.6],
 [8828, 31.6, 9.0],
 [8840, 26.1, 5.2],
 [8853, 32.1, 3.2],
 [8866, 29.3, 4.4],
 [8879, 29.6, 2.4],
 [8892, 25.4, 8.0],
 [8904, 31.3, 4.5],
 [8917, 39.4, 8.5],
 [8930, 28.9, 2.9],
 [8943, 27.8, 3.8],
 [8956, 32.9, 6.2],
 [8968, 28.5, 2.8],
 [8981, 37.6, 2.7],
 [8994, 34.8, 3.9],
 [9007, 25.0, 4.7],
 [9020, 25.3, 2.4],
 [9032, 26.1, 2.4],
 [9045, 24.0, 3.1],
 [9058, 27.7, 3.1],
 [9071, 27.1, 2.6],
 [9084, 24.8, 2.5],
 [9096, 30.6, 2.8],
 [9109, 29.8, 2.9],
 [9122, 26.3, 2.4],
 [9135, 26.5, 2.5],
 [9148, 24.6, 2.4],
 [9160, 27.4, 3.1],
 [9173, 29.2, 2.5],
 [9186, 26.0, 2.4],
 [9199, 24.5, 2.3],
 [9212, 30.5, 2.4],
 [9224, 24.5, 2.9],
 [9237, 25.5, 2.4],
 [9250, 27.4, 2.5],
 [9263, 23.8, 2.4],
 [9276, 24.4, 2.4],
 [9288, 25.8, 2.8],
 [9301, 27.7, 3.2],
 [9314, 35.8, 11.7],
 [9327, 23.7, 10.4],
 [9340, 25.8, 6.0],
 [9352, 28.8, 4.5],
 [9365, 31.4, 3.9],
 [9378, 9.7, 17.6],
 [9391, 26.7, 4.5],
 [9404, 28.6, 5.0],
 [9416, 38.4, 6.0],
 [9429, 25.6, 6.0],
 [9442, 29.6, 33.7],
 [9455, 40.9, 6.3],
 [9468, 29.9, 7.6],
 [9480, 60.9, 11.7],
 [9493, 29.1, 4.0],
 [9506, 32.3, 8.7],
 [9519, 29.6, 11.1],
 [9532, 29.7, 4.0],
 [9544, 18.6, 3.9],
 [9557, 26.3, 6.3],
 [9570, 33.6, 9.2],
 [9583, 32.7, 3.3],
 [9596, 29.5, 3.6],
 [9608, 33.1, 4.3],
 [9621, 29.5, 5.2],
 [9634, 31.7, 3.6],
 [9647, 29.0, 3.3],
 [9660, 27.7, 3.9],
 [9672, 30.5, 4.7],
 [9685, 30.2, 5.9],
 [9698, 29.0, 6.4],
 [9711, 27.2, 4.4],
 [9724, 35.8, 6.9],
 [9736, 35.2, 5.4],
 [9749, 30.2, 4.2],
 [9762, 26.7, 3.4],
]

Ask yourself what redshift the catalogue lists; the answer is 0.79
